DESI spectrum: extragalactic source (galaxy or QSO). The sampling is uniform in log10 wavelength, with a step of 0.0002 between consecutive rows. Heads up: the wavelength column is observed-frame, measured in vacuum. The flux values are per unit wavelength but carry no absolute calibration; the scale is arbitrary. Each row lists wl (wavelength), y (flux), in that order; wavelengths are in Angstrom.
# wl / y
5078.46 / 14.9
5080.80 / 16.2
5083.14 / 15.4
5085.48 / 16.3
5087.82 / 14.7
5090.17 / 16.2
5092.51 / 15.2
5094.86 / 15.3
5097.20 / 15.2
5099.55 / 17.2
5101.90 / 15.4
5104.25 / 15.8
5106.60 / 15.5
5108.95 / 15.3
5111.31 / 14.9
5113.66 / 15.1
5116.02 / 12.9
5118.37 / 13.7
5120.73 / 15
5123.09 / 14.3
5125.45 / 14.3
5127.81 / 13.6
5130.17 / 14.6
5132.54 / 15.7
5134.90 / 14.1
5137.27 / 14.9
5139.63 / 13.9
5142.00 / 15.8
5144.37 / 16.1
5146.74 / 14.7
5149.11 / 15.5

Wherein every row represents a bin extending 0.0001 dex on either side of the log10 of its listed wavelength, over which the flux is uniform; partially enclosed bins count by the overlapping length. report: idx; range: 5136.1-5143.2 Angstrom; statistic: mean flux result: 14.9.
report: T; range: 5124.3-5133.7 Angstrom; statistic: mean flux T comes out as 14.5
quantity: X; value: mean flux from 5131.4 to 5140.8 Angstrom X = 14.7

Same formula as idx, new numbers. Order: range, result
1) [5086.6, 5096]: 15.3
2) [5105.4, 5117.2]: 14.7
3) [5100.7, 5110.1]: 15.5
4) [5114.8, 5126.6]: 14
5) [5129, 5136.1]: 14.8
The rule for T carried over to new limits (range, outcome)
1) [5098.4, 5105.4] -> 16.1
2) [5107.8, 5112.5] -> 15.1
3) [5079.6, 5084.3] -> 15.8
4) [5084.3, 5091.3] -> 15.7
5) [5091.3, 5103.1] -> 15.7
